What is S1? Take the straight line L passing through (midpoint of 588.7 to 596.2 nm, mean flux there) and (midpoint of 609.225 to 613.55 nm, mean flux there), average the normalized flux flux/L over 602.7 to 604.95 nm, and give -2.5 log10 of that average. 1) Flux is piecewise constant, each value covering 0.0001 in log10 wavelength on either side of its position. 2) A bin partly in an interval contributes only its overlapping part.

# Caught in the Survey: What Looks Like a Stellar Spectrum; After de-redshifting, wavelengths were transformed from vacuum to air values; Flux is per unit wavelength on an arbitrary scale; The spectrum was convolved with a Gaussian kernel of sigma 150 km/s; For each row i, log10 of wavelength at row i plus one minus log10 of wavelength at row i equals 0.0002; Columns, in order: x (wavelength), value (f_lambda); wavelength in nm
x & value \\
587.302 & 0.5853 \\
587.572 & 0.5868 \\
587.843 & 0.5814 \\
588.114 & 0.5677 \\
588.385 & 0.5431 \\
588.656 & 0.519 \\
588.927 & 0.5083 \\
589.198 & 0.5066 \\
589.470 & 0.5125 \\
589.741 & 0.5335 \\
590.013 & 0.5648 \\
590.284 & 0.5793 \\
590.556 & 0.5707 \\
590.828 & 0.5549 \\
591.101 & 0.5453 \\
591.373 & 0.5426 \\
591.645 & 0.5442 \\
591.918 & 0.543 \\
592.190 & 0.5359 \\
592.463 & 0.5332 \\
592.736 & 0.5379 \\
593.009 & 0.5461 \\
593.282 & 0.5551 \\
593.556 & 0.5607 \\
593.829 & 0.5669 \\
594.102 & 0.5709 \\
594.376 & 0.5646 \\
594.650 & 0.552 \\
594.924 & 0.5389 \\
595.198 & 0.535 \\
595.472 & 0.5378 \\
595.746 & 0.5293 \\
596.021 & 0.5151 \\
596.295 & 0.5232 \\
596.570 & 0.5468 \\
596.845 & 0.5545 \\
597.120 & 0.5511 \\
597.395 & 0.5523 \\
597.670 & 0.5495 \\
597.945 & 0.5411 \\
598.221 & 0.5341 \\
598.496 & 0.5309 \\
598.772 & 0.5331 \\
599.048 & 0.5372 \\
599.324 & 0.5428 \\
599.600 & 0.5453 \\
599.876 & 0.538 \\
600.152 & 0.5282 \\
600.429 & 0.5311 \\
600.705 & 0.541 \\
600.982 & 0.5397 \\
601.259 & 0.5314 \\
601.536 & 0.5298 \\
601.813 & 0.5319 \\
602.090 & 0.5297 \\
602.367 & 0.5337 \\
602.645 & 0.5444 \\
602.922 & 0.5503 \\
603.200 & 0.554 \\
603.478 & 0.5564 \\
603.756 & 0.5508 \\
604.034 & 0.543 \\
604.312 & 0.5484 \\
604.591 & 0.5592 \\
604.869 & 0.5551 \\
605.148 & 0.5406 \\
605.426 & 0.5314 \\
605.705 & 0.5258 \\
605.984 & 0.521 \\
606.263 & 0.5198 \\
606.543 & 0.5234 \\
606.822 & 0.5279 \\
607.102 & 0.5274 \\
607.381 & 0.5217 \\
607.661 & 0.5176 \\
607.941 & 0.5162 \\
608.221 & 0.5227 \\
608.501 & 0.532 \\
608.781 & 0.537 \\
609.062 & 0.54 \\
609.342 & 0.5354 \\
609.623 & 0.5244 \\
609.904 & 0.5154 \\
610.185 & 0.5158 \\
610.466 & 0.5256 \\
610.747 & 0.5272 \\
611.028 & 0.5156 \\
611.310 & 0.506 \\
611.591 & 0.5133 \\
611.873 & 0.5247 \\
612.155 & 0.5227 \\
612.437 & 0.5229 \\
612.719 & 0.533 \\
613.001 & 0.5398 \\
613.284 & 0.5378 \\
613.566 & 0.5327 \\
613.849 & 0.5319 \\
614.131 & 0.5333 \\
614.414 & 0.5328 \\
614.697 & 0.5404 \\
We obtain -0.04 mag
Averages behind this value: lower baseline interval 0.544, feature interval 0.552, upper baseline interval 0.524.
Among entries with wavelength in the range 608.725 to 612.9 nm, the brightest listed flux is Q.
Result 0.54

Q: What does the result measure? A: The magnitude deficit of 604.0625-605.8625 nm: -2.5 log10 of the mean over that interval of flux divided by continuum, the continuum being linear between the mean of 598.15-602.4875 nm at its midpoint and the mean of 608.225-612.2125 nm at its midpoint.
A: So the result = -0.03 mag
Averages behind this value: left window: 0.535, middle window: 0.543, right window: 0.524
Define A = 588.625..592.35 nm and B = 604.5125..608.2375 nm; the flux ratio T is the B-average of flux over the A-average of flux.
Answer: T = 1.0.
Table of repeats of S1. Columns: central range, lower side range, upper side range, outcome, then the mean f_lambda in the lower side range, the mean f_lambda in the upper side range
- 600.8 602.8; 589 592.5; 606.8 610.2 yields 0.00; 0.543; 0.526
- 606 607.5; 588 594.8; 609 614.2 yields 0.01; 0.546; 0.526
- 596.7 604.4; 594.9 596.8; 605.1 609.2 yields -0.02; 0.533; 0.527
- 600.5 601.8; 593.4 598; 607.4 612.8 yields 0.01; 0.547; 0.523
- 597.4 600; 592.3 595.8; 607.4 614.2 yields 0.01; 0.549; 0.526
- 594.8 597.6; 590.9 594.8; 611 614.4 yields 0.01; 0.55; 0.527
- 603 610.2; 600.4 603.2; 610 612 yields -0.01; 0.537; 0.518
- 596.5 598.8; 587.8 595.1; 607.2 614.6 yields -0.01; 0.547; 0.526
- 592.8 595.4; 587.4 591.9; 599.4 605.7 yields -0.02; 0.548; 0.541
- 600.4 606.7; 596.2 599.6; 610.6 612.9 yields -0.01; 0.542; 0.521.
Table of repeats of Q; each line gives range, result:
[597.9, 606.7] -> 0.5592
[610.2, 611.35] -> 0.5272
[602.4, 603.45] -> 0.554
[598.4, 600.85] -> 0.5453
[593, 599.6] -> 0.5709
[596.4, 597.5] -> 0.5545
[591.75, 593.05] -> 0.5461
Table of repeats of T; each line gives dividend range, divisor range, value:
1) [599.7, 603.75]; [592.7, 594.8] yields 0.97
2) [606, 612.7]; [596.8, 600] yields 0.97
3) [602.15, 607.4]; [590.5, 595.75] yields 0.98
